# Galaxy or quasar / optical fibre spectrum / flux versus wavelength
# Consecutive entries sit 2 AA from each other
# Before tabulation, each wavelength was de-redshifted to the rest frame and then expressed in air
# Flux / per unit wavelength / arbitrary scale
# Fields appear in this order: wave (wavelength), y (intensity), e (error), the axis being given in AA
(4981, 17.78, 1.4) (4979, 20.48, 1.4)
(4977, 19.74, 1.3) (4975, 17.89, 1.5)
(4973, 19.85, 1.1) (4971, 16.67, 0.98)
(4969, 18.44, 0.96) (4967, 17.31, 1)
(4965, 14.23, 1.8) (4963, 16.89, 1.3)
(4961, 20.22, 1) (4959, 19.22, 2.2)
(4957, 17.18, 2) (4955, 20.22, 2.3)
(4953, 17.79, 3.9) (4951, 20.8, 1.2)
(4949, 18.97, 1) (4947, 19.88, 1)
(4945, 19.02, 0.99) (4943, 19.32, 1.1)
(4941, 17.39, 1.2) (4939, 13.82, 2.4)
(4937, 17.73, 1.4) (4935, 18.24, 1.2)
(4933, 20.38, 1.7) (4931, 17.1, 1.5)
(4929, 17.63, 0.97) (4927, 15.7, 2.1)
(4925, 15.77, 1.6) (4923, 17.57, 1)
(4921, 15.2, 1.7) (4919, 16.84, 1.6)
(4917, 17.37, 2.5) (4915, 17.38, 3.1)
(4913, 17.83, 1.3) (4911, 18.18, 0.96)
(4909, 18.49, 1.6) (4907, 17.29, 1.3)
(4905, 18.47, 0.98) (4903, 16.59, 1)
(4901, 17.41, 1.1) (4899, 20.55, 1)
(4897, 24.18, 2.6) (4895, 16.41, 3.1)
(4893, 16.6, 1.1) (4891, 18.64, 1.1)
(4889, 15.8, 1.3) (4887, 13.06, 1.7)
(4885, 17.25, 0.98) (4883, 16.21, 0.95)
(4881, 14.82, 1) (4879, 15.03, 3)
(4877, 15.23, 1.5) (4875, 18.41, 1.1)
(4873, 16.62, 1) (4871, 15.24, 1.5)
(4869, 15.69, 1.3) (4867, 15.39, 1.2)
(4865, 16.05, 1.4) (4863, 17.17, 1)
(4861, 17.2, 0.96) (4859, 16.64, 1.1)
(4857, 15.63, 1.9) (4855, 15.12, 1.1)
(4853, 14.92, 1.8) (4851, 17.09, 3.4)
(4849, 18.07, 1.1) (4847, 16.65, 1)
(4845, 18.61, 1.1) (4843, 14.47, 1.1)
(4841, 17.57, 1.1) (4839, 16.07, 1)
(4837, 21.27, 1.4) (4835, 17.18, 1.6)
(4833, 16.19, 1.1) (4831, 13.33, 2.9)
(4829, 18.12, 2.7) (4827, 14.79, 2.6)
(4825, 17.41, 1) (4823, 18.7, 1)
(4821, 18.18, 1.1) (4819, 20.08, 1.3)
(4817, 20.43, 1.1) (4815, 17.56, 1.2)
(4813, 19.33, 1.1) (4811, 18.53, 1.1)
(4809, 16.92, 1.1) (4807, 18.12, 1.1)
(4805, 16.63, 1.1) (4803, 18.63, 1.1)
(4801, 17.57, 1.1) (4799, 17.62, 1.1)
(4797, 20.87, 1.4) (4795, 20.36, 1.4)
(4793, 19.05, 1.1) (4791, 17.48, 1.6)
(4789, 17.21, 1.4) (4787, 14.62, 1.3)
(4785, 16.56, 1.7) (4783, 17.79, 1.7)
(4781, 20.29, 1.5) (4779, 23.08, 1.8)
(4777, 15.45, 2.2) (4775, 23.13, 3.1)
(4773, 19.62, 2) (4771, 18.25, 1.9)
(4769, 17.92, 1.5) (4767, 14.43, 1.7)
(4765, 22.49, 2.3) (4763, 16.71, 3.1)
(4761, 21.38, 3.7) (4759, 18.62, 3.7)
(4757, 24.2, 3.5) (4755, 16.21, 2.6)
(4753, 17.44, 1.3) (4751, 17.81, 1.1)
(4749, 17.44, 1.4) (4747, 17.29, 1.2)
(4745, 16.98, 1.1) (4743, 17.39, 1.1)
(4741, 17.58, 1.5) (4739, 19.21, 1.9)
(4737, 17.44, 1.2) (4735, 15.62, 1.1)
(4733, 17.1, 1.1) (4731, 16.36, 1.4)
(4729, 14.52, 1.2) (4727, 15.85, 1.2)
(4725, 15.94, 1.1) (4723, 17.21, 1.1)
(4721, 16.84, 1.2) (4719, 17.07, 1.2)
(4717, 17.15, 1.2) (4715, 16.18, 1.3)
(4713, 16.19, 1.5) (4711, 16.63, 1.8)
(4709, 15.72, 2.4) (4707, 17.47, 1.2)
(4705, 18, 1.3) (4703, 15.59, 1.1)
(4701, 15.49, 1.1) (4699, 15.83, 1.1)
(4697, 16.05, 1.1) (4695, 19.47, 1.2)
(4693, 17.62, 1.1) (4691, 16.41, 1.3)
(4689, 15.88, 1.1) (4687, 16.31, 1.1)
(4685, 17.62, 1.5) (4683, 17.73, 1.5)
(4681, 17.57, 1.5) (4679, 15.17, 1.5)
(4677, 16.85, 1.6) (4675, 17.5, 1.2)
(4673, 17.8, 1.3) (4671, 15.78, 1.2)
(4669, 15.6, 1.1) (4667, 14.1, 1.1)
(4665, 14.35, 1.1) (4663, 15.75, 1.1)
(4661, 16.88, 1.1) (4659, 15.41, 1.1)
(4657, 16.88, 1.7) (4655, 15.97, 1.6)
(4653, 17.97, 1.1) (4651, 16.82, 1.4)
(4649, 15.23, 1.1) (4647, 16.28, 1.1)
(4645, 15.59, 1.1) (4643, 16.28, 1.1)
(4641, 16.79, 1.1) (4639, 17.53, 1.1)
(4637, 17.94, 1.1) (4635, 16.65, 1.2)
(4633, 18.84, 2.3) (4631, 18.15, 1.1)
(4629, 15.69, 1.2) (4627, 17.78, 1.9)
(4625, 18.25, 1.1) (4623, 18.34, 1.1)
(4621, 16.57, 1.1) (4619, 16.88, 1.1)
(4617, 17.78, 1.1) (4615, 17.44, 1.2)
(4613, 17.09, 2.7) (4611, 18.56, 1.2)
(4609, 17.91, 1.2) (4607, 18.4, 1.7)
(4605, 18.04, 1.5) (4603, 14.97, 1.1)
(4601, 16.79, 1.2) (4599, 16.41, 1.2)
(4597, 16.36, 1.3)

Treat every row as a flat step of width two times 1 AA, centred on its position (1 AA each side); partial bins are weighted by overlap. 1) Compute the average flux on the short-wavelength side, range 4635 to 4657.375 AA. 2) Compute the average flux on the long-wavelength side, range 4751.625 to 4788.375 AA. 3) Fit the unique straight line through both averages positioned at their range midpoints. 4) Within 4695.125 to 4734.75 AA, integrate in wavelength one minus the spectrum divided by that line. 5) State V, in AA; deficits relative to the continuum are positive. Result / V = 3.1 AA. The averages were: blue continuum 16.7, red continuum 18.8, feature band 16.4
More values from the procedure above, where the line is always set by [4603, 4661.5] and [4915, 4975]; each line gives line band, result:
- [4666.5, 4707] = 1.37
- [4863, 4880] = 1.56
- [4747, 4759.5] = -0.80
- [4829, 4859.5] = 1.66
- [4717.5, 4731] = 0.82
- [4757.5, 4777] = -1.88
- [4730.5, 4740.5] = 0.09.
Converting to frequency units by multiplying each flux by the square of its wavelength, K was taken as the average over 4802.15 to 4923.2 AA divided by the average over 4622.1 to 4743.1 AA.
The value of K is 1.11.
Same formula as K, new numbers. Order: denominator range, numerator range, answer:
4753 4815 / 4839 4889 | 0.90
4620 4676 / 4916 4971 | 1.21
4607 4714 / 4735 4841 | 1.14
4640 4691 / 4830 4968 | 1.16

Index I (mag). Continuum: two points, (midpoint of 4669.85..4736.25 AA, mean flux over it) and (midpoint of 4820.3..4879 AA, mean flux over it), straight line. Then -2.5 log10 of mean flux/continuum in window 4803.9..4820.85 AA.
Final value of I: -0.11 mag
